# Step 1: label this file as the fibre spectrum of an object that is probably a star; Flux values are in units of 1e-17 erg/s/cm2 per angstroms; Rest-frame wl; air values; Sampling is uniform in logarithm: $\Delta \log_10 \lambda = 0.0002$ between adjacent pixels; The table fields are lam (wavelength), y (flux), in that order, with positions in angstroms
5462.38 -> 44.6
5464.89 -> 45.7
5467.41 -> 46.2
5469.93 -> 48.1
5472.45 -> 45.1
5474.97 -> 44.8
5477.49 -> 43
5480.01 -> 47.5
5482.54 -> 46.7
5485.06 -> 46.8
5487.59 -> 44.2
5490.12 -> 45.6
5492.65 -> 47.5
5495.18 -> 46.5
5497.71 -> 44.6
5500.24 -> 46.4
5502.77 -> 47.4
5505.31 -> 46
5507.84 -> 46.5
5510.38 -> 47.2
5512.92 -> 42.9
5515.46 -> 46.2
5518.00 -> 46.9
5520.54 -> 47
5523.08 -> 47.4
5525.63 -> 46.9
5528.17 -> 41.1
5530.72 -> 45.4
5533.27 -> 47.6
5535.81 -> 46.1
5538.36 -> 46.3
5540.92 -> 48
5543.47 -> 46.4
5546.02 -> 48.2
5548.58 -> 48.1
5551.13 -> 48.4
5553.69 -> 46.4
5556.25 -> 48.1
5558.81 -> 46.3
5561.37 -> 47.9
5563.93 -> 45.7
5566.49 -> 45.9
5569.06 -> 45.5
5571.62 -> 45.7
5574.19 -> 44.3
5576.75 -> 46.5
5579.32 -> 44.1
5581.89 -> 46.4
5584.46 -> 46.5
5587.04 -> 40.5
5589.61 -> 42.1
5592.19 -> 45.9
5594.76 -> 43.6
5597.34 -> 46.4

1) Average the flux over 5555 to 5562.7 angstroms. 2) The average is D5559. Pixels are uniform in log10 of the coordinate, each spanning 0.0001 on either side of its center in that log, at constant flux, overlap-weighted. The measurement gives 47.4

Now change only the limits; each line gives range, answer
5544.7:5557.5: 47.8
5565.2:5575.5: 45.4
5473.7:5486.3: 45.8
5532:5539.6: 46.7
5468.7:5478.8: 45.3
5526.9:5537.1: 45.1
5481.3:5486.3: 46.8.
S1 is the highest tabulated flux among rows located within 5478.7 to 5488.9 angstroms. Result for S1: 47.5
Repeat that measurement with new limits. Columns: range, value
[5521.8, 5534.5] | 47.6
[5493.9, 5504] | 47.4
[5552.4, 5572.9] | 48.1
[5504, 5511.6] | 47.2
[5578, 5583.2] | 46.4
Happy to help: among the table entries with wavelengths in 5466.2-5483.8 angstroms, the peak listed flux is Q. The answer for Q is 48.1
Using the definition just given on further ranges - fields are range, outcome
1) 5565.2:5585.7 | 46.5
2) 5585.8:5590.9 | 42.1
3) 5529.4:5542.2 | 48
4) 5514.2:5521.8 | 47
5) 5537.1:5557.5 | 48.4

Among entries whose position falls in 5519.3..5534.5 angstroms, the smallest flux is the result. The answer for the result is 41.1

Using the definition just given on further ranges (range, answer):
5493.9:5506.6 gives 44.6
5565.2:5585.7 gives 44.1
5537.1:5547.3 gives 46.3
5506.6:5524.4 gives 42.9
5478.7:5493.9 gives 44.2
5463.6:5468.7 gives 45.7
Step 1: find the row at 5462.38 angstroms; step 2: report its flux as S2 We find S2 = 44.6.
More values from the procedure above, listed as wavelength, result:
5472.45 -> 45.1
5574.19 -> 44.3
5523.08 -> 47.4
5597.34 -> 46.4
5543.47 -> 46.4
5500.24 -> 46.4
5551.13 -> 48.4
